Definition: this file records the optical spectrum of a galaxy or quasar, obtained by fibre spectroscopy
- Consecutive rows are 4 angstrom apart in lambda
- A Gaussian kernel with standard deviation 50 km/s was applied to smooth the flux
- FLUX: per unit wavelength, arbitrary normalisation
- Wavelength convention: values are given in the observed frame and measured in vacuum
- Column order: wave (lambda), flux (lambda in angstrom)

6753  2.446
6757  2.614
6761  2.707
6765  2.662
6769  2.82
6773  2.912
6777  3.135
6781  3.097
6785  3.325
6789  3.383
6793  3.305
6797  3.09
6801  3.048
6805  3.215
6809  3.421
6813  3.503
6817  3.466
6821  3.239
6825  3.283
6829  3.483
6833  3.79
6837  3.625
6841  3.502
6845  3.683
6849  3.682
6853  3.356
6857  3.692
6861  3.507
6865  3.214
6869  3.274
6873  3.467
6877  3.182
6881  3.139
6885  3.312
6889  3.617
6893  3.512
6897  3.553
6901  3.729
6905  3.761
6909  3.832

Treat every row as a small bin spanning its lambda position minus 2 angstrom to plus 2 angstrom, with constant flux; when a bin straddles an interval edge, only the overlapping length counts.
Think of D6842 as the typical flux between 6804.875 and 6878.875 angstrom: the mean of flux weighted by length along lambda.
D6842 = 3.46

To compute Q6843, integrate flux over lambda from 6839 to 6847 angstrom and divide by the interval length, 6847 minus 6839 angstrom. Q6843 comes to 3.59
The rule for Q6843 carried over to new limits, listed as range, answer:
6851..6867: 3.44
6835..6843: 3.56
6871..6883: 3.26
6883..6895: 3.48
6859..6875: 3.37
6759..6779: 2.85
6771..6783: 3.05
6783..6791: 3.35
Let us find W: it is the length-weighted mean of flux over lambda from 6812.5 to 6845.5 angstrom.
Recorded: 3.5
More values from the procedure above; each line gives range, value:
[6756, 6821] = 3.12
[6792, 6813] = 3.24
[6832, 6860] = 3.61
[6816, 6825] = 3.32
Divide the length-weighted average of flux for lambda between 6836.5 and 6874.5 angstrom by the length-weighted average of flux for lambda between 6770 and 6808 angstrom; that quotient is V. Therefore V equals 1.10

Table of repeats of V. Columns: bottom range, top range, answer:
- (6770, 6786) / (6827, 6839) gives 1.18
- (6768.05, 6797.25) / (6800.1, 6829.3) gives 1.06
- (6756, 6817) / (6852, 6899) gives 1.10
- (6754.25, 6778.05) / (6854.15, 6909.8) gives 1.25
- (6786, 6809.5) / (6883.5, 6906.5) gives 1.11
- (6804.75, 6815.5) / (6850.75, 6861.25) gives 1.03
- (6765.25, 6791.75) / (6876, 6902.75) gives 1.11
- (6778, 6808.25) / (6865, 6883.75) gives 1.01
